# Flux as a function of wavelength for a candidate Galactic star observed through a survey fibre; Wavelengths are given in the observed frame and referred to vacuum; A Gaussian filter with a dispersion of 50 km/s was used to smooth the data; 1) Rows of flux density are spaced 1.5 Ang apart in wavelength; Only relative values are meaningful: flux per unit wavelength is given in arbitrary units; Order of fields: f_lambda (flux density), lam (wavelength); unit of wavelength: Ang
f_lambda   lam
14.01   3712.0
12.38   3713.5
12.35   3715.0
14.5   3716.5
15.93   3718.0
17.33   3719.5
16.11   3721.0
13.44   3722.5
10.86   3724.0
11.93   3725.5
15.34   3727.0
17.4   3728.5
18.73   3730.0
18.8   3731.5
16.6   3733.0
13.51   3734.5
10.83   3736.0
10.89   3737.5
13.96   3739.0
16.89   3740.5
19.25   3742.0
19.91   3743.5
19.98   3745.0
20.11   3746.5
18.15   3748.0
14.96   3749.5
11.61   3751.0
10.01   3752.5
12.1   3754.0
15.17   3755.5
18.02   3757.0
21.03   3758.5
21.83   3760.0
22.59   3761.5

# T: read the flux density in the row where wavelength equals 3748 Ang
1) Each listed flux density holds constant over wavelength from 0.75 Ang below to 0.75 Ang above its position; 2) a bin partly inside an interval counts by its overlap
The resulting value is 18.15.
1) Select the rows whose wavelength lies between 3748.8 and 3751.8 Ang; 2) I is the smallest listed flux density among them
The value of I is 11.61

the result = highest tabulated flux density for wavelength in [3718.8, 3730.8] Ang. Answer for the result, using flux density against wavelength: 18.73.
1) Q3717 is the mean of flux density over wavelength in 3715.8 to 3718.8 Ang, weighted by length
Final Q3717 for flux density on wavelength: 15.3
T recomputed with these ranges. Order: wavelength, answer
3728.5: 17.4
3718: 15.93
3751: 11.61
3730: 18.73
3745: 19.98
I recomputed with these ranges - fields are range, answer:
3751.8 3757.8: 10.01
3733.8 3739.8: 10.83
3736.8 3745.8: 10.89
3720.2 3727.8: 10.86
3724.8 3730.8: 11.93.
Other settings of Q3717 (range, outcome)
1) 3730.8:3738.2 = 14.1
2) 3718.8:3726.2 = 13.9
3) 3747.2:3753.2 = 13.8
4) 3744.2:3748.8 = 19.4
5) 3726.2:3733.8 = 17.3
